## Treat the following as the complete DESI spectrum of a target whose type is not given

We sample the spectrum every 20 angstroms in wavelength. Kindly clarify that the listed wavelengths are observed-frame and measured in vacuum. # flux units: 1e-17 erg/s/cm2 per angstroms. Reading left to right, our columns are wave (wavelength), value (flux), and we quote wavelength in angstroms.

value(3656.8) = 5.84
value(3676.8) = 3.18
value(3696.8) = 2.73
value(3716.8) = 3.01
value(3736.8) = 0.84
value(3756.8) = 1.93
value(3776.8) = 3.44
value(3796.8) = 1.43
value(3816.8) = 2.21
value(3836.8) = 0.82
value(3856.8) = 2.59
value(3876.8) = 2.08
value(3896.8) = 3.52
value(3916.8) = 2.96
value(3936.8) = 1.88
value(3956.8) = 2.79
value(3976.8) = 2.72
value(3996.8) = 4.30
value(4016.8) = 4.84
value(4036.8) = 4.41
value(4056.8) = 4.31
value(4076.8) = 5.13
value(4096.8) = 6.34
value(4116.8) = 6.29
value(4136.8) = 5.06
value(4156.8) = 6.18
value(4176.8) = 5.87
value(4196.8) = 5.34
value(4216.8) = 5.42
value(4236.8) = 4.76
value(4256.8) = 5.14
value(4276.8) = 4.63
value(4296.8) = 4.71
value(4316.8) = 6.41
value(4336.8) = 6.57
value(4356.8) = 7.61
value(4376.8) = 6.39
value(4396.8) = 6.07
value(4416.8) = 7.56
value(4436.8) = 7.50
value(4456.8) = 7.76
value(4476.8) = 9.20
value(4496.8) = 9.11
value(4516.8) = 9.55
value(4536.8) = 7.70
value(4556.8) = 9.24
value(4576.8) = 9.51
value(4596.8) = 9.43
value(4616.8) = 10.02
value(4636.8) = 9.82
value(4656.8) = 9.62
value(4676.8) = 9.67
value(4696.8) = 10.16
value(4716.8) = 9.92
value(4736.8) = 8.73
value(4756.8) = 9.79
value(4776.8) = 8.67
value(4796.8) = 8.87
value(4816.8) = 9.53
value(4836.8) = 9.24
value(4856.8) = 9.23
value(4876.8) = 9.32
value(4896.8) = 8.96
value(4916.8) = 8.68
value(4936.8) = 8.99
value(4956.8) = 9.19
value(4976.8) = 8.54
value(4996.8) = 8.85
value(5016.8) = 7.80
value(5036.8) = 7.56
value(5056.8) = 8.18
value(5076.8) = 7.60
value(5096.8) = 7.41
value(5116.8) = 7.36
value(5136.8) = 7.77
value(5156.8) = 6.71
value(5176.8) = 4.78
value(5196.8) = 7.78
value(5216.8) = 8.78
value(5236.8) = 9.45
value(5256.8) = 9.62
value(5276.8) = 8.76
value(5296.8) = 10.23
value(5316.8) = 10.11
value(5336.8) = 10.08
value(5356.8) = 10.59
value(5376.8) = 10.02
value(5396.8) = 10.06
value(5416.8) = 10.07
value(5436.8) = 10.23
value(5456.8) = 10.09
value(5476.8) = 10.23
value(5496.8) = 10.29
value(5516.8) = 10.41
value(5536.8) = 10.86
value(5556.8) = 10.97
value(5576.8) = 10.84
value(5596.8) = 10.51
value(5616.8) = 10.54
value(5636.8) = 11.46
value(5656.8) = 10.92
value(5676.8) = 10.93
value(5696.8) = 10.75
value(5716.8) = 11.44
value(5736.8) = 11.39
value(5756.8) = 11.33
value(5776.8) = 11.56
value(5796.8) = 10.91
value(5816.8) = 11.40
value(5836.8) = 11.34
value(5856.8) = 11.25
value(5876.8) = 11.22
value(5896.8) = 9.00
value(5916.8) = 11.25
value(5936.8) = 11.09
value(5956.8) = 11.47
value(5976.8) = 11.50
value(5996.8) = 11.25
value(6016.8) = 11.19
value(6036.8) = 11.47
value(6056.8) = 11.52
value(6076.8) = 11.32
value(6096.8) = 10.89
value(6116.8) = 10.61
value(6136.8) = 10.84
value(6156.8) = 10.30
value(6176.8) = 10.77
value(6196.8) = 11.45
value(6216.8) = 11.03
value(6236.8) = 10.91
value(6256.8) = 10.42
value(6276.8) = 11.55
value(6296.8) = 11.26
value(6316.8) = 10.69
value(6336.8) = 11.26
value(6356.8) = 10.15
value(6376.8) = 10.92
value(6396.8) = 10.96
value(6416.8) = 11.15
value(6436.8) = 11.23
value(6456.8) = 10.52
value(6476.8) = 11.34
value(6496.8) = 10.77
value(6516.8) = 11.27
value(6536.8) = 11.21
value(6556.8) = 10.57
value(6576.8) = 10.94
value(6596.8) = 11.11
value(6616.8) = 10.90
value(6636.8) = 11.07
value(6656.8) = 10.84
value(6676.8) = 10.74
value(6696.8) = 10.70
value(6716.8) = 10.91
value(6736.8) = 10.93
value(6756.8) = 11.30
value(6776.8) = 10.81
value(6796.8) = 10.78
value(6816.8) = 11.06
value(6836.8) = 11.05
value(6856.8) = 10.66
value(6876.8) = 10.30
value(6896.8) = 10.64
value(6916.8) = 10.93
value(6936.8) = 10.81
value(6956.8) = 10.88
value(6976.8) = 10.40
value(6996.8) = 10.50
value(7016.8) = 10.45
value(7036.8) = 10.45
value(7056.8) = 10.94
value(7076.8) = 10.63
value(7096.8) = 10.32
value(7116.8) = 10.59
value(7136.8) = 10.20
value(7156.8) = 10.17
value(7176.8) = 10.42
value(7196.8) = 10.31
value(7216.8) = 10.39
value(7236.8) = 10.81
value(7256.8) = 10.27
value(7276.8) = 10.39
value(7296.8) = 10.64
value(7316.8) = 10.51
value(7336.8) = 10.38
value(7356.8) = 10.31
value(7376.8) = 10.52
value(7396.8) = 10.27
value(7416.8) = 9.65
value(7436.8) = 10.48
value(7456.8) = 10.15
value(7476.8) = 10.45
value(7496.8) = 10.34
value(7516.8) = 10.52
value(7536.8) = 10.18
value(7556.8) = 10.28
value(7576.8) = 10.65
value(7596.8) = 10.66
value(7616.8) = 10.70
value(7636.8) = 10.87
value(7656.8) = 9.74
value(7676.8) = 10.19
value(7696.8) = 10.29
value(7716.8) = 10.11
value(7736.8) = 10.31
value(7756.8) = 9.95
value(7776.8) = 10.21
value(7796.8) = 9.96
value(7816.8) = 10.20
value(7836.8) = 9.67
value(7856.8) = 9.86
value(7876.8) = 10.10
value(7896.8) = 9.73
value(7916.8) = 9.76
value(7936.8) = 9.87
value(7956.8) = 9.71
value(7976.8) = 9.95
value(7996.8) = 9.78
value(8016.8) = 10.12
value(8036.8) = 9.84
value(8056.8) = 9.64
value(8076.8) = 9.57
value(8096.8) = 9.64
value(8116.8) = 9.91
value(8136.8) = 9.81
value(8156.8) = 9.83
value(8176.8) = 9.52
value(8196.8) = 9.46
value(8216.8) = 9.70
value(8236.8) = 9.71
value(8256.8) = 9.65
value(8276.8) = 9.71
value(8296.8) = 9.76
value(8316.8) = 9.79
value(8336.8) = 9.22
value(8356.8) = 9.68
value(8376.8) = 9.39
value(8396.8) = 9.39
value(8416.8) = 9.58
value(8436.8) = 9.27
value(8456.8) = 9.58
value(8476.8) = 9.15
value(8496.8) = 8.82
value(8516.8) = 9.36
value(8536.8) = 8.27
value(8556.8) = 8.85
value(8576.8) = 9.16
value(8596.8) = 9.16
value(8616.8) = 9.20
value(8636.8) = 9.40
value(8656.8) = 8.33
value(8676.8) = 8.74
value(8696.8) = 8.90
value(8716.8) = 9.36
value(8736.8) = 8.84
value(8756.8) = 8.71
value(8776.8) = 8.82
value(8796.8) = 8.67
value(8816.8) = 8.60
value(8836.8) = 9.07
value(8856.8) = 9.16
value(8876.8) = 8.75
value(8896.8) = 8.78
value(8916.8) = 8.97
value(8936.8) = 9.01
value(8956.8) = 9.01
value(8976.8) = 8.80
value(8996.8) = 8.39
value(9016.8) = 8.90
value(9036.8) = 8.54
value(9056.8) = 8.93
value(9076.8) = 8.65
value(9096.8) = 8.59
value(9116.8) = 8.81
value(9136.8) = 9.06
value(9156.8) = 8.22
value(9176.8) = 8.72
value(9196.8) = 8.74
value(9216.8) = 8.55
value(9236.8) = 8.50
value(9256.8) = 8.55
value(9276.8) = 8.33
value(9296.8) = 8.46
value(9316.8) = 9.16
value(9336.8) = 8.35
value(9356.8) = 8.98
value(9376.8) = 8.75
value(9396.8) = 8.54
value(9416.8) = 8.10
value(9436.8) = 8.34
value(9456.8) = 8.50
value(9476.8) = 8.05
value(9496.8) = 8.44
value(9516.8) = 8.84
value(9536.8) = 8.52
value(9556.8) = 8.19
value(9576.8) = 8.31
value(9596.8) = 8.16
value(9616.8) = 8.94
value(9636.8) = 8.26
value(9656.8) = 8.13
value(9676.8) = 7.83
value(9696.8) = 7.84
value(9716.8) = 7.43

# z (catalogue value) 0.00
